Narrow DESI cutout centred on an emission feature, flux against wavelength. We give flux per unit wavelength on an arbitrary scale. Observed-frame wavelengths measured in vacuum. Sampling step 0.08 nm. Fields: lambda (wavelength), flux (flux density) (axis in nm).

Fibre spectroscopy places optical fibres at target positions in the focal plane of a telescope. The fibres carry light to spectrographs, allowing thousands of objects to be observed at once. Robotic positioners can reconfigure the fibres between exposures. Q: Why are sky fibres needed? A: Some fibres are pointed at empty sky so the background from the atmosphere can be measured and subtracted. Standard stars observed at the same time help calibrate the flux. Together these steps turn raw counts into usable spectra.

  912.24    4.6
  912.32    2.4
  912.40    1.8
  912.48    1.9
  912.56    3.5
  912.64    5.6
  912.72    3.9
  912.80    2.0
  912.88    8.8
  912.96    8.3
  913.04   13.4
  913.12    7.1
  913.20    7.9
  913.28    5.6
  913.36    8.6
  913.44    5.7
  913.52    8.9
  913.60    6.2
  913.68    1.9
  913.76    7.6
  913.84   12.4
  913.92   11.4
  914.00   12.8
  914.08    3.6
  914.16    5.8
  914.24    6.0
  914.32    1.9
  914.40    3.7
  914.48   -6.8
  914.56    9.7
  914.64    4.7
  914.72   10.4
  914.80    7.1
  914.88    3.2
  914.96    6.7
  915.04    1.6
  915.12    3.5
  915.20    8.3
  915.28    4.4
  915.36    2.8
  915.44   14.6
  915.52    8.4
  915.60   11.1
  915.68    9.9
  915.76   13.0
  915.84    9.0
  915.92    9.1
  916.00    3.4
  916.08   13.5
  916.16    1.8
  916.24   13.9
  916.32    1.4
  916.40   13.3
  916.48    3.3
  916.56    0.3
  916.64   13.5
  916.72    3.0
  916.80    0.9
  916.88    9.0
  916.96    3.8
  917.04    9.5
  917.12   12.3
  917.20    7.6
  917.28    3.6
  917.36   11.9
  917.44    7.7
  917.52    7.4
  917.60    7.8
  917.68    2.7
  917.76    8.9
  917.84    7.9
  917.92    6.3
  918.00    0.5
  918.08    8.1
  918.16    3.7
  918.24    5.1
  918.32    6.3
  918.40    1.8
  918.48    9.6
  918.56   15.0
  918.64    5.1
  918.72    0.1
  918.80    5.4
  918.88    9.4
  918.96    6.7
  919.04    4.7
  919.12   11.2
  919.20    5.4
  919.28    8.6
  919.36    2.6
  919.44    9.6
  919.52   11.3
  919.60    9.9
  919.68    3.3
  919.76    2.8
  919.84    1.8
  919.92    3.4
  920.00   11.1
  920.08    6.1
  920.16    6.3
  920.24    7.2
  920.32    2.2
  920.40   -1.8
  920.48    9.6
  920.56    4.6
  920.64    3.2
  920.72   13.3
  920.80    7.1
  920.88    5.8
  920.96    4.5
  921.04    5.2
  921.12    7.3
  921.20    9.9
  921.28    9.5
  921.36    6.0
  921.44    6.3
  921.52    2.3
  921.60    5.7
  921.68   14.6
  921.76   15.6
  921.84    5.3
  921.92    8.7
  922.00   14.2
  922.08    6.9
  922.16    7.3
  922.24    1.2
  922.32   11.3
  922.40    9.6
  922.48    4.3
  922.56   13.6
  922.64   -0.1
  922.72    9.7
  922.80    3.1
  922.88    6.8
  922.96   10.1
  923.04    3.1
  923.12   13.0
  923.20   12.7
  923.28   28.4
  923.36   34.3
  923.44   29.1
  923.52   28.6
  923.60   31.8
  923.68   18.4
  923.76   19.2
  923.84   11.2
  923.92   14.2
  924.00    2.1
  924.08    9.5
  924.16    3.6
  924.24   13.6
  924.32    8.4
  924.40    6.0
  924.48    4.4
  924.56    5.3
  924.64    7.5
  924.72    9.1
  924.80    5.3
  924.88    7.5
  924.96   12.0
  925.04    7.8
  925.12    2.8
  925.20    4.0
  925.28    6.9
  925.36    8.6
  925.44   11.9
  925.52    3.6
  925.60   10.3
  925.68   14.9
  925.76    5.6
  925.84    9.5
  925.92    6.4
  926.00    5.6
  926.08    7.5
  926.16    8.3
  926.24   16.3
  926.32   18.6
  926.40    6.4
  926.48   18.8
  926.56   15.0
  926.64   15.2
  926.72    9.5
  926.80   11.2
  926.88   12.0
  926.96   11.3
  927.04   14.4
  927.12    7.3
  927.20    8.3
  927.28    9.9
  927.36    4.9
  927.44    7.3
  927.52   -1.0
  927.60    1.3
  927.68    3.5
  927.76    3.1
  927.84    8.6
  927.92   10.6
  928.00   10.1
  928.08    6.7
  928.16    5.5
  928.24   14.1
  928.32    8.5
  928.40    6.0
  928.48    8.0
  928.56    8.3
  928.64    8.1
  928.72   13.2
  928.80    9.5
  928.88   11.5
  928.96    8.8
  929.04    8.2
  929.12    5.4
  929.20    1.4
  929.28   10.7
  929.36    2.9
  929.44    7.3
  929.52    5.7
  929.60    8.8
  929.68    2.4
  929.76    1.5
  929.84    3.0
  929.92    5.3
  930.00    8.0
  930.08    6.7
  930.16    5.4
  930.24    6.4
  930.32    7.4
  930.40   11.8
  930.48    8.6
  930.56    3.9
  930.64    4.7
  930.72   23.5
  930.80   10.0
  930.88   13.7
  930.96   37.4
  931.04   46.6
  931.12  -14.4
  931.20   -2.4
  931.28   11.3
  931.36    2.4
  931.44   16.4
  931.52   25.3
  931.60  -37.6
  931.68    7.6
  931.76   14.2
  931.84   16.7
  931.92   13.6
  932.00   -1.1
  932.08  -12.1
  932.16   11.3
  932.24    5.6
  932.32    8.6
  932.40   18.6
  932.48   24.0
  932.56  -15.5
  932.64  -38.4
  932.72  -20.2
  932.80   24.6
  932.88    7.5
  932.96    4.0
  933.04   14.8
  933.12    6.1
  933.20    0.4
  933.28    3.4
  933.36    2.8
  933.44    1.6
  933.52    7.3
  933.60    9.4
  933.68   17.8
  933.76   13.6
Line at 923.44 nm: H-alpha 6563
